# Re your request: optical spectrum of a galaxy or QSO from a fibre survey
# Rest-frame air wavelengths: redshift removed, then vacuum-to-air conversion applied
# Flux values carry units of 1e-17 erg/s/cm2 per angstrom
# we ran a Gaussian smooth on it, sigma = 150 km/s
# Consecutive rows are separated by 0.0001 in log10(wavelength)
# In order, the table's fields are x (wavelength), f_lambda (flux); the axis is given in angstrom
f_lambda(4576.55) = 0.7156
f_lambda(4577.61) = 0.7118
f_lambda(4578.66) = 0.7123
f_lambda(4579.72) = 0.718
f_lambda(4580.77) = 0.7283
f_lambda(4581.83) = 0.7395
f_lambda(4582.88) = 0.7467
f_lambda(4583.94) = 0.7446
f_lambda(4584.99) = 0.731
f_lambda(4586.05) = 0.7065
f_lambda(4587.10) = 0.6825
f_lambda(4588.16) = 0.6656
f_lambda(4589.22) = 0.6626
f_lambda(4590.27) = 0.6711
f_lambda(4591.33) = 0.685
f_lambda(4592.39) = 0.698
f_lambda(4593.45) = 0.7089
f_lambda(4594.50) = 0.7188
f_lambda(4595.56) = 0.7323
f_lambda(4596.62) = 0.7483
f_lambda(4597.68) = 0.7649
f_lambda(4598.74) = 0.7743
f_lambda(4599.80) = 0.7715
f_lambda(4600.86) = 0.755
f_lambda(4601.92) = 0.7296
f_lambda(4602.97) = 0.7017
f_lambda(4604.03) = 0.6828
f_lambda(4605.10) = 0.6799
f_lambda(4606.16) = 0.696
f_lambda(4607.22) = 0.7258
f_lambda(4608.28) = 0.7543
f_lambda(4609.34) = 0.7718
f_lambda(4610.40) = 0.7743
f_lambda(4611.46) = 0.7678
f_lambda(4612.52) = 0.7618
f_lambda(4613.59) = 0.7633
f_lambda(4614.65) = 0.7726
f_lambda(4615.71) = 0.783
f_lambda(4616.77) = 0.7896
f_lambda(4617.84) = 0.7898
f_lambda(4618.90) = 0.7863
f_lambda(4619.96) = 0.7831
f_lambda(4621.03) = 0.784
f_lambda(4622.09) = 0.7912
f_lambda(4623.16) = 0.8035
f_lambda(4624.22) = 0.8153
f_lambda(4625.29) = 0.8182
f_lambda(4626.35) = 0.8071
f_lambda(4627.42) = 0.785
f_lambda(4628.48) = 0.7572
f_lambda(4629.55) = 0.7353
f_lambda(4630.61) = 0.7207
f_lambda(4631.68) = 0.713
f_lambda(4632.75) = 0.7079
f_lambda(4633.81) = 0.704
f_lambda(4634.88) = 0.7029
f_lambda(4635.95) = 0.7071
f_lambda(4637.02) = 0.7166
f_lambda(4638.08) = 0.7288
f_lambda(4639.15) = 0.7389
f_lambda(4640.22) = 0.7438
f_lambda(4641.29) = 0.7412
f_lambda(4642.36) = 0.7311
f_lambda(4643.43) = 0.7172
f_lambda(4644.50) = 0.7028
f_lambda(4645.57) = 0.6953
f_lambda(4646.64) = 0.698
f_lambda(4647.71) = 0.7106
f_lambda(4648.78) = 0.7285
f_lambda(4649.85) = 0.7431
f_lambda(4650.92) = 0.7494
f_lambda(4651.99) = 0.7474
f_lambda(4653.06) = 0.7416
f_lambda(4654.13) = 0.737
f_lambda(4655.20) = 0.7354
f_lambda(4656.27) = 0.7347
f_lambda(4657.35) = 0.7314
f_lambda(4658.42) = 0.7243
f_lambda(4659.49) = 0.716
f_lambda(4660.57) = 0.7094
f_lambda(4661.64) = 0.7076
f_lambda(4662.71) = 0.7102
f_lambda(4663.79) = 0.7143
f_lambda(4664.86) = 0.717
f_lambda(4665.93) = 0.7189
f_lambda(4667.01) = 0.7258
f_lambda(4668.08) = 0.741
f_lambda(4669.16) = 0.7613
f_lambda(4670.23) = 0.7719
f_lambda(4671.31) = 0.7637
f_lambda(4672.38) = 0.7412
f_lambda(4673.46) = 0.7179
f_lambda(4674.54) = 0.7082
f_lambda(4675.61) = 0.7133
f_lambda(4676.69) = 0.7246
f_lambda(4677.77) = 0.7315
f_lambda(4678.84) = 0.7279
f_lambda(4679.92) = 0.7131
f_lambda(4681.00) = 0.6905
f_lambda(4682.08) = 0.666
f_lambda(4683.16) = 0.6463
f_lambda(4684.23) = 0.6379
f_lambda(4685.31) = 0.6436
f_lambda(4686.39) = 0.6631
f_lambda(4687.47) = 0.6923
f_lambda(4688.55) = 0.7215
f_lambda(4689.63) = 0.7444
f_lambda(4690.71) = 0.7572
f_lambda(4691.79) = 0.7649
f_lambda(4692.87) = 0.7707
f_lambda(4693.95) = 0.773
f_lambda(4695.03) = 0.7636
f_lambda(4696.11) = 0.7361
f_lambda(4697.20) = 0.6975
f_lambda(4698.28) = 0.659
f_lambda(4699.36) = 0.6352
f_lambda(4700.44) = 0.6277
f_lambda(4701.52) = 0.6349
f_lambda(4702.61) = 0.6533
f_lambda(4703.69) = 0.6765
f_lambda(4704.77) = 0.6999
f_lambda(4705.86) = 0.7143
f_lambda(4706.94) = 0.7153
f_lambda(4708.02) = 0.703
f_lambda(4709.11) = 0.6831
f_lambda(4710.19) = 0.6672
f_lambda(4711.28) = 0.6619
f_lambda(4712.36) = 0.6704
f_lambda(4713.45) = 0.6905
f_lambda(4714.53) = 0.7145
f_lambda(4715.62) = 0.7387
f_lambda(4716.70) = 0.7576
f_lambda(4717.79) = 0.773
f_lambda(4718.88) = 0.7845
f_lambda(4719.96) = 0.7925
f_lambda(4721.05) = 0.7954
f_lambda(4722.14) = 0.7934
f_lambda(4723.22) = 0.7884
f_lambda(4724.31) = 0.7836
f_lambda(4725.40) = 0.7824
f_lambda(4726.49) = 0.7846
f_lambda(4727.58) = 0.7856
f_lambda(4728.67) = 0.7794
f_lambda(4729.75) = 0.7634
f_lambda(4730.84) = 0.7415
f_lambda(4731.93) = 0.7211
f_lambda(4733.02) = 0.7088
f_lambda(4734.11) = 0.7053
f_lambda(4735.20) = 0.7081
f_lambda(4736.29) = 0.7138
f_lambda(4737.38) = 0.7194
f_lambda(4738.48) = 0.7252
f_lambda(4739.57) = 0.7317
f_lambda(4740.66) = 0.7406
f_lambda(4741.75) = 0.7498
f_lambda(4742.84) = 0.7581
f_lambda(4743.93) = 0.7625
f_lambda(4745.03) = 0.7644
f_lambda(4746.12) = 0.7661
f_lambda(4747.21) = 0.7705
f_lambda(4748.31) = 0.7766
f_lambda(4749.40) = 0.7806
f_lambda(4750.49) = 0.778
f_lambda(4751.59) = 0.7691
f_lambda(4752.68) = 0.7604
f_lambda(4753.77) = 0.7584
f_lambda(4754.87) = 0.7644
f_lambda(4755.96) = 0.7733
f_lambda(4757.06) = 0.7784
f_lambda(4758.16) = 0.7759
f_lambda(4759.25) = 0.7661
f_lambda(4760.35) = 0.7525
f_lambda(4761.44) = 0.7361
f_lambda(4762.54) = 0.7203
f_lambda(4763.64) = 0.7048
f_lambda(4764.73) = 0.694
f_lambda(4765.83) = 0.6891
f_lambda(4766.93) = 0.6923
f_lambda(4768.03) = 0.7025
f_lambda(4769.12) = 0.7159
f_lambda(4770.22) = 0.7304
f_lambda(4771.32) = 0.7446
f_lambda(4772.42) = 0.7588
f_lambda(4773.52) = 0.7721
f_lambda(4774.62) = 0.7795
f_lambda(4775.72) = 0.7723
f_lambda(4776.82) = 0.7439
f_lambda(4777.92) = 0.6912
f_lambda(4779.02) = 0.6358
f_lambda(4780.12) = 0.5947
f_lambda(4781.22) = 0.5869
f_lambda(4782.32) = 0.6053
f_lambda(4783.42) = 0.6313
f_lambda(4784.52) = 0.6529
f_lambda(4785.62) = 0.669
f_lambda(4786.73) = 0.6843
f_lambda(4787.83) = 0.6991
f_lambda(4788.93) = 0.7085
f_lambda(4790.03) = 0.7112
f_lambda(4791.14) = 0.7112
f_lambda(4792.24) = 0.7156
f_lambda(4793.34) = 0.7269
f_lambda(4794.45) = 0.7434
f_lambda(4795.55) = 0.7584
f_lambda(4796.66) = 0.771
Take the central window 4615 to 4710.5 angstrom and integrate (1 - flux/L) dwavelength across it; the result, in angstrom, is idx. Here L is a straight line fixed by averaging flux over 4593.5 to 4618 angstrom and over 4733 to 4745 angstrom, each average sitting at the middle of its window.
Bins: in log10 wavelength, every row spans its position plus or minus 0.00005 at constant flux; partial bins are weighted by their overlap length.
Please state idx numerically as 1.9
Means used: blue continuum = 0.747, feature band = 0.725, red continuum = 0.731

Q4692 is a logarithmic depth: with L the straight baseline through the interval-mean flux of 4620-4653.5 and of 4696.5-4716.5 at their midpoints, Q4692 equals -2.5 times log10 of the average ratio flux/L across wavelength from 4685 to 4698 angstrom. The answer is -0.05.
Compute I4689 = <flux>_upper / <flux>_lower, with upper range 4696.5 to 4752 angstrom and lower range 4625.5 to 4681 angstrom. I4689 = 1.00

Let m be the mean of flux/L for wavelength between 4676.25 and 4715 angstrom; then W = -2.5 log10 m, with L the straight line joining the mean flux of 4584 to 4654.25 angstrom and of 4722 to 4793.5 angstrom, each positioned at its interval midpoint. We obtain 0.06 mag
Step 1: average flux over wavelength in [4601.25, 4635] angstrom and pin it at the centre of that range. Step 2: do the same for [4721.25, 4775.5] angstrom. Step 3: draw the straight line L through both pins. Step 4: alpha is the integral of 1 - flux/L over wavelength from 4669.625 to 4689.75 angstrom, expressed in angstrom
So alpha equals 1.3 angstrom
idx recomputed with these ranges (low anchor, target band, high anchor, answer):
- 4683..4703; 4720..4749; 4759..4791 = -2.3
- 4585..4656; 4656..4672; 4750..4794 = 0.0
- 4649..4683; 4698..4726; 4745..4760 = 1.3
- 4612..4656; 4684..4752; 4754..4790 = -0.5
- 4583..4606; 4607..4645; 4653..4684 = -2.0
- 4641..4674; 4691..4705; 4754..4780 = 0.6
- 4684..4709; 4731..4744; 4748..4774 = 0.0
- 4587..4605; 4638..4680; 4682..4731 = -0.6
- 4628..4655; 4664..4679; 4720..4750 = 0.0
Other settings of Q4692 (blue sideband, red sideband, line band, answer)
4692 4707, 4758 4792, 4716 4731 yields -0.12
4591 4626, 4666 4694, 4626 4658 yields 0.01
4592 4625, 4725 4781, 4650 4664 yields 0.03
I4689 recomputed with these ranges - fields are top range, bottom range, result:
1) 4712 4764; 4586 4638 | 1.02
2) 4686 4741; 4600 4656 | 0.97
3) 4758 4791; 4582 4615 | 0.97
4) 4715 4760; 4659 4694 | 1.06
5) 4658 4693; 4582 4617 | 0.98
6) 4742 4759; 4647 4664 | 1.06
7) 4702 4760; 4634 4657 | 1.02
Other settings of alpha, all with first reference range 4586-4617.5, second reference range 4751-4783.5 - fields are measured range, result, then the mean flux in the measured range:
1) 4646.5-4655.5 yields -0.07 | 0.734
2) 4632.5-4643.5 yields 0.10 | 0.722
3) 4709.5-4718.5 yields 0.18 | 0.71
